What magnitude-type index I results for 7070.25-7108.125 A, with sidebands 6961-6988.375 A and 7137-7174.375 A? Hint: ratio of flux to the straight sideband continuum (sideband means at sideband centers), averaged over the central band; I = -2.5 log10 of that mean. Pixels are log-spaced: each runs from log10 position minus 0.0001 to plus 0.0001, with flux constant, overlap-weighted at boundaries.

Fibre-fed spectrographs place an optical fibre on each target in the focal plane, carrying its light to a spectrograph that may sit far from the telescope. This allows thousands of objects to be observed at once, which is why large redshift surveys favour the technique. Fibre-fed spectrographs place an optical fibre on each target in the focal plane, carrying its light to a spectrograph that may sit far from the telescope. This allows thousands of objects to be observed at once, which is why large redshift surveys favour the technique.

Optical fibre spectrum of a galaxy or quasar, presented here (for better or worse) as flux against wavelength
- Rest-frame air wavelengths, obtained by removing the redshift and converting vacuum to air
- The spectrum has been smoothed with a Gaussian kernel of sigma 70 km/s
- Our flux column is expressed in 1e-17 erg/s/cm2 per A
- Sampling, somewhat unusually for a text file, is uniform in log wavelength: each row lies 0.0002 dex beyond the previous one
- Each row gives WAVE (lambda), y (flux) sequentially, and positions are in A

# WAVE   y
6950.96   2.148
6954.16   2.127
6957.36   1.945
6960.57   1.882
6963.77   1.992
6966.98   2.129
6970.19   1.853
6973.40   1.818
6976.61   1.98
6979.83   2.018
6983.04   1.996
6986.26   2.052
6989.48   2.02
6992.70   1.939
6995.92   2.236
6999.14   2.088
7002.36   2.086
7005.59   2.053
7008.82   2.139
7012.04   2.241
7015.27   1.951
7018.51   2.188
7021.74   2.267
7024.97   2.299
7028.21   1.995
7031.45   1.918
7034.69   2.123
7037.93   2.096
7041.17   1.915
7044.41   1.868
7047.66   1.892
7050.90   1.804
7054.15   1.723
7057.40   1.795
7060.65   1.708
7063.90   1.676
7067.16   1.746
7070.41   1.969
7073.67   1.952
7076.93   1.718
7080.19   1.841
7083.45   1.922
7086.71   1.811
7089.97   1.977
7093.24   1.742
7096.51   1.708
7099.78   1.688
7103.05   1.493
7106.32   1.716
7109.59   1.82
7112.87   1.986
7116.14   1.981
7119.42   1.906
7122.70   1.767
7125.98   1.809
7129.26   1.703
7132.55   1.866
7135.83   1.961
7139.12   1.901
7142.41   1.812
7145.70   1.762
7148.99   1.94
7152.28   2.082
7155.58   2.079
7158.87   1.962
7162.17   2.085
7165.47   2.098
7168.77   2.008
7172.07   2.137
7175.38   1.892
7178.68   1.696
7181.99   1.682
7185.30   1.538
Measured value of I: 0.11 mag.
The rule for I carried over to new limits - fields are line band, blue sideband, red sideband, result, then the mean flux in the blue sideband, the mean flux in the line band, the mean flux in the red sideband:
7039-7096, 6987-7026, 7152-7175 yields 0.15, 2.12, 1.83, 2.05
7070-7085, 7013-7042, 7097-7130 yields 0.02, 2.09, 1.87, 1.79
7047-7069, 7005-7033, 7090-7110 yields 0.10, 2.12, 1.76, 1.71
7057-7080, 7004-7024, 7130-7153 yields 0.13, 2.15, 1.8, 1.89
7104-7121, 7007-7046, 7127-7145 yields 0.02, 2.08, 1.87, 1.84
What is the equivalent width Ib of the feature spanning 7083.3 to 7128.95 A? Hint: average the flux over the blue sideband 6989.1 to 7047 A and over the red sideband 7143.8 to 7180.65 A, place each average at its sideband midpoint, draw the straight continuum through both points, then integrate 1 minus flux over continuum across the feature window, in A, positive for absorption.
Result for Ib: 4.8 A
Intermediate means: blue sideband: 2.08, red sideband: 1.97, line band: 1.8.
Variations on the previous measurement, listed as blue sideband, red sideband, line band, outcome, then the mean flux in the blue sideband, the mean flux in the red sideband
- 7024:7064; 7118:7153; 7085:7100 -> 0.7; 1.91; 1.86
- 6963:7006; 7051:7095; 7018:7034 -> -1.7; 2.02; 1.81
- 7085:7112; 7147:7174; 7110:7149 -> 0.7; 1.75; 2.04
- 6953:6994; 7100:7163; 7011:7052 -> -2.2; 1.98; 1.87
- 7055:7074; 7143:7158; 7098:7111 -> 1.3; 1.79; 1.96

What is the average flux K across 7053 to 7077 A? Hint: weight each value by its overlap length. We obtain 1.79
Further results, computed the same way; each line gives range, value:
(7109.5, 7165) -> 1.91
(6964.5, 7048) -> 2.05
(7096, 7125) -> 1.79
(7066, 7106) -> 1.8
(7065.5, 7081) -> 1.84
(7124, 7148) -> 1.83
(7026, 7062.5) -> 1.9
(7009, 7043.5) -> 2.1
